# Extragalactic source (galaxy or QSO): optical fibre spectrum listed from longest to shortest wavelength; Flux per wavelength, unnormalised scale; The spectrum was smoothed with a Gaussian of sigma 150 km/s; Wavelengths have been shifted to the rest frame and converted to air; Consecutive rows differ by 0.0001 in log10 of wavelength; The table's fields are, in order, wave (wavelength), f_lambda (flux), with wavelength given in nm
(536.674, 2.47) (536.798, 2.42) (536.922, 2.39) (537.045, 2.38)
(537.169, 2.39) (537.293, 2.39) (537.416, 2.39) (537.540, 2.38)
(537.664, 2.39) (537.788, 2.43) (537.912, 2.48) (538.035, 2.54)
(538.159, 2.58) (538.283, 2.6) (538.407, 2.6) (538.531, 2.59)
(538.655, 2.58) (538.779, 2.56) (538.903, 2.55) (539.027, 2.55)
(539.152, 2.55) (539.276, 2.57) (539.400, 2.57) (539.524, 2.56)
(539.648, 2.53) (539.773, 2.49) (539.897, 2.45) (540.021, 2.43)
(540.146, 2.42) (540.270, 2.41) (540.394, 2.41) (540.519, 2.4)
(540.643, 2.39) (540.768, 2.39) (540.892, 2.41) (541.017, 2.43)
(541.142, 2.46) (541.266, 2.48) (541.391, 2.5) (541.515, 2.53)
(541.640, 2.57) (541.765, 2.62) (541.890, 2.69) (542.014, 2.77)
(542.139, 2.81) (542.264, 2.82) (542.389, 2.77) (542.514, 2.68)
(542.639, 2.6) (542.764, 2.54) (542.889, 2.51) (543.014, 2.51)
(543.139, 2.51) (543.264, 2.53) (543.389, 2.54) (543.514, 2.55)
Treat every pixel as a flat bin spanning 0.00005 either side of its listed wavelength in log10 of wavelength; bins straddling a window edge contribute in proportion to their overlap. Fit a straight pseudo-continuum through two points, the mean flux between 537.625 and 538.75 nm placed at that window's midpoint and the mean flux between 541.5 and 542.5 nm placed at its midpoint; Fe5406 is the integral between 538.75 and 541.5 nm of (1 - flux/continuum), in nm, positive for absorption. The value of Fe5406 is 0.15 nm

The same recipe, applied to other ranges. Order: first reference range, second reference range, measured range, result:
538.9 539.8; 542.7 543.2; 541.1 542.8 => -0.07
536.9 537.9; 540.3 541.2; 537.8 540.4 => -0.13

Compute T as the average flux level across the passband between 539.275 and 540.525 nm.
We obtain 2.48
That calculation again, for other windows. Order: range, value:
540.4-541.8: 2.46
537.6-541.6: 2.5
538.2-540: 2.55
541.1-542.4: 2.64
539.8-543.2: 2.54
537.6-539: 2.54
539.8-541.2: 2.42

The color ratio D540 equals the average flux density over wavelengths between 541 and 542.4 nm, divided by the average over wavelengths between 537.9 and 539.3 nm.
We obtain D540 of 1.02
